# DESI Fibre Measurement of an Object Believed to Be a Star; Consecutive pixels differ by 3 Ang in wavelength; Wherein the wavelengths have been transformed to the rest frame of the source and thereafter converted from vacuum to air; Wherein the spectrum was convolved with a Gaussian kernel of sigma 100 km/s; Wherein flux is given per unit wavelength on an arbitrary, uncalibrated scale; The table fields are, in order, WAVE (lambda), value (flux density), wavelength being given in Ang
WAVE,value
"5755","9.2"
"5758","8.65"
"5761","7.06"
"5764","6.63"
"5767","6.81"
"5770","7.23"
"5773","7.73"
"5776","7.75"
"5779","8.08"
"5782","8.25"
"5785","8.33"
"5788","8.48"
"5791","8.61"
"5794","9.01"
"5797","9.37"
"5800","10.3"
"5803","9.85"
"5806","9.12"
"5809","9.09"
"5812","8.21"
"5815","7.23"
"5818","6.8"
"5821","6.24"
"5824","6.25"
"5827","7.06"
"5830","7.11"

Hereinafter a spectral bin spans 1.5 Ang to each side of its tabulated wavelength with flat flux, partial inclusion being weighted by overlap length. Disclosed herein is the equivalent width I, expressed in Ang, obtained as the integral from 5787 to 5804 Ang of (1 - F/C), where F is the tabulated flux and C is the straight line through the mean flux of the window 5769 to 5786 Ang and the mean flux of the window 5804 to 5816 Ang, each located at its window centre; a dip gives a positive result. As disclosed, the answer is -2.11 Ang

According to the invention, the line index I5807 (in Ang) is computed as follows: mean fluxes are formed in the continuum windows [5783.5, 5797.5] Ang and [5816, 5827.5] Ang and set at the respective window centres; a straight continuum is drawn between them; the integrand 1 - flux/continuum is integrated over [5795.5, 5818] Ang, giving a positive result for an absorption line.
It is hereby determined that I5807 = -3.7 Ang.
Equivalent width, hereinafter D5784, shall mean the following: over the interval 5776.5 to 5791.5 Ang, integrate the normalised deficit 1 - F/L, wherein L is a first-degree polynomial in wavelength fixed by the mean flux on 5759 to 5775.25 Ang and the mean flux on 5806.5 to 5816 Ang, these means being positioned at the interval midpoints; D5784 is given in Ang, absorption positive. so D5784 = -1.34 Ang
